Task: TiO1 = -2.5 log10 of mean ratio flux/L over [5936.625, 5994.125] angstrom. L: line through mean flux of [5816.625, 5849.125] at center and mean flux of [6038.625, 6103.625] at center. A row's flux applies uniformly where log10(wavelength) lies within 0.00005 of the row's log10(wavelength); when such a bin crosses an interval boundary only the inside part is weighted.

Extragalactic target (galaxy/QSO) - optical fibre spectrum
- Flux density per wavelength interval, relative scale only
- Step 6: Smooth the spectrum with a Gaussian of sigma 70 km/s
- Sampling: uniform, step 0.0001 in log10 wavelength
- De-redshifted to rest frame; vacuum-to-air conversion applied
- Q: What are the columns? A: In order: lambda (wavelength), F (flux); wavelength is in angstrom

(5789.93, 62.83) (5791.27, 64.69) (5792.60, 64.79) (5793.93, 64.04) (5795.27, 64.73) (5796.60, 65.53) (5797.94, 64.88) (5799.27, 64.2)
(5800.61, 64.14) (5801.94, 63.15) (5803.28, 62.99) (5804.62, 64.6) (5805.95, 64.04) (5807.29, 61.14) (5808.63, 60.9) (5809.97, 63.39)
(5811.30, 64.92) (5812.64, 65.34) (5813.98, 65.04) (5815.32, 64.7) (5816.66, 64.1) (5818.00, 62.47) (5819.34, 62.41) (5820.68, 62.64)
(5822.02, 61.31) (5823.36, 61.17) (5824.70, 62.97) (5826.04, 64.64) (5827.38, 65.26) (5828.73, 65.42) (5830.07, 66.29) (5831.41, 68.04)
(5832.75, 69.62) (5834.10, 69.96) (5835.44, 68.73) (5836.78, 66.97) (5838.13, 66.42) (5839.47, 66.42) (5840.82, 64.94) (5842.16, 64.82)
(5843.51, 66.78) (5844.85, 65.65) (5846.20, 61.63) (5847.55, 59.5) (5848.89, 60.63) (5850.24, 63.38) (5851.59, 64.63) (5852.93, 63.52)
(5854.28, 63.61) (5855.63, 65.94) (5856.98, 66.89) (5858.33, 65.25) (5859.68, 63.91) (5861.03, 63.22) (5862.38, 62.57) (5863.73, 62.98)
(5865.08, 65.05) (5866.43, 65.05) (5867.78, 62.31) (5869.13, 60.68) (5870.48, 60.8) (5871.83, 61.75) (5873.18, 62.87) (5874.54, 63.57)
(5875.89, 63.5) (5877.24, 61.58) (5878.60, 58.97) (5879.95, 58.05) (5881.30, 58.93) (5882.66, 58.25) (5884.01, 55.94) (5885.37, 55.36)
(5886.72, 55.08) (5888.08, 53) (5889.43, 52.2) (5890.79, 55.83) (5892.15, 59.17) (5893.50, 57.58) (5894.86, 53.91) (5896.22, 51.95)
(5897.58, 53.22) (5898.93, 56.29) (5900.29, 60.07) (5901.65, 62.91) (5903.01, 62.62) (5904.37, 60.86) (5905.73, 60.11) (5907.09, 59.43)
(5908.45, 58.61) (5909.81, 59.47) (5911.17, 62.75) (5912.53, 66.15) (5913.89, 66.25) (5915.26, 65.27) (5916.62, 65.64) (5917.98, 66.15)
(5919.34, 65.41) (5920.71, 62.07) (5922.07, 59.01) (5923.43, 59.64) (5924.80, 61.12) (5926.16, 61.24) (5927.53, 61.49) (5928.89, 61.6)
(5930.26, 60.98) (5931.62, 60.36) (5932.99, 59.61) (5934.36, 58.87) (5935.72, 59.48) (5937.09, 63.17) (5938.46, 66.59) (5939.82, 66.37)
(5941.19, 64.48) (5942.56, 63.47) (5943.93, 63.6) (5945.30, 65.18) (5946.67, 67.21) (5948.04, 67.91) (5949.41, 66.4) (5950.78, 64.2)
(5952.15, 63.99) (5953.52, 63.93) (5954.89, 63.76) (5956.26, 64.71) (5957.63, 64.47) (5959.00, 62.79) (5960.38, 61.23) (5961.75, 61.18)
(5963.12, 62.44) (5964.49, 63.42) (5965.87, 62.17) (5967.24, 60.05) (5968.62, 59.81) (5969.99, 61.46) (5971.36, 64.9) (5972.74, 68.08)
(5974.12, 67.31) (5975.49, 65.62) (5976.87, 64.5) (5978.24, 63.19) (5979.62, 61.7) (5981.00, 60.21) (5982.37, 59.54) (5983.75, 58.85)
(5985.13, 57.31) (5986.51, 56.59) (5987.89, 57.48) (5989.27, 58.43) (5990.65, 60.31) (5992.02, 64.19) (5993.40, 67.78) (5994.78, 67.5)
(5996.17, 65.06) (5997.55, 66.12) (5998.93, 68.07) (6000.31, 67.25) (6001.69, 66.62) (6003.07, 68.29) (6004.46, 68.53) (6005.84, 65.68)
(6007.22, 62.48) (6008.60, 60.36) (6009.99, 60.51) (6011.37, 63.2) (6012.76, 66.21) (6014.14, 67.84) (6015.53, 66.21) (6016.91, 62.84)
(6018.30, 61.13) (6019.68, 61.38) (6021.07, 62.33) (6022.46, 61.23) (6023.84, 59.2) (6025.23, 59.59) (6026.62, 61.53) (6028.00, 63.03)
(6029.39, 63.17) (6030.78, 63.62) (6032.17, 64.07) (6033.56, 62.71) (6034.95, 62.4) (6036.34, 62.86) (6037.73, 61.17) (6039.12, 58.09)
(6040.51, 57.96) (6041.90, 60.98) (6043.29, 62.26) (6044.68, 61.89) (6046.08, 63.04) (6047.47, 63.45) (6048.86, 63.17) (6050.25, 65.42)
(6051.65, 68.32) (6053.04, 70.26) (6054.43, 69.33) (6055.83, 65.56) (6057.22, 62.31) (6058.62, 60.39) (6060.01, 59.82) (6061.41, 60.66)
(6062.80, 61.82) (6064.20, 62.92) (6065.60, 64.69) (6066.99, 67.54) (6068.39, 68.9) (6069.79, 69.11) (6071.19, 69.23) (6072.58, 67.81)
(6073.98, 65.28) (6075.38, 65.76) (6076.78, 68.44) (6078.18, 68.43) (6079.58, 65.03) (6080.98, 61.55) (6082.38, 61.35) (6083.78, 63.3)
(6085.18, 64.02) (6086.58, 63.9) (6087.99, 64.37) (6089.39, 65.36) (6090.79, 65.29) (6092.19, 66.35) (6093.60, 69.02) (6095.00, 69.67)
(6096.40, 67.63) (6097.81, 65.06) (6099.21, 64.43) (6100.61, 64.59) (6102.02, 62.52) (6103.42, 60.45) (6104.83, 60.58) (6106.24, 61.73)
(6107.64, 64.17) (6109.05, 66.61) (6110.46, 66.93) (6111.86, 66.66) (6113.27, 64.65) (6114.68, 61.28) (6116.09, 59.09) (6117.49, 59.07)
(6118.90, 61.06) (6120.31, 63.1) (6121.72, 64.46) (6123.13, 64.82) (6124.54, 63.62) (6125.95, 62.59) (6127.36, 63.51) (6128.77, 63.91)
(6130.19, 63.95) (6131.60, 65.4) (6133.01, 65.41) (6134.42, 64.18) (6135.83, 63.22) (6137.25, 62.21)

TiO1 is 0.03 mag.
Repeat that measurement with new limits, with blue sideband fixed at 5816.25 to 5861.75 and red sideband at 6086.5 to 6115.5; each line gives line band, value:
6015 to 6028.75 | 0.05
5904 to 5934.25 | 0.05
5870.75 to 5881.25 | 0.06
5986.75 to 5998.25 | 0.03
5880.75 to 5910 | 0.13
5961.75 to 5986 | 0.04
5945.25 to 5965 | 0.01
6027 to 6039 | 0.04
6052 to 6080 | -0.02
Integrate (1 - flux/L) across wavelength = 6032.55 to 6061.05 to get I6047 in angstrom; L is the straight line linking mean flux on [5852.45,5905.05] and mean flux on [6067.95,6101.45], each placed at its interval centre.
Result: 0.8 angstrom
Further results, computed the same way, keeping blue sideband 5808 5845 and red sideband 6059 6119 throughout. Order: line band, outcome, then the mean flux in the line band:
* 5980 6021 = 0.9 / 63.3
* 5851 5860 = 0.0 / 64.9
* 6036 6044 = 0.5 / 60.5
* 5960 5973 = 0.5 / 62.3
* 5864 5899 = 3.4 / 58.6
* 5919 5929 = 0.6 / 61.3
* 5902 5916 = 0.6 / 62.2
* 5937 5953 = -0.1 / 65.3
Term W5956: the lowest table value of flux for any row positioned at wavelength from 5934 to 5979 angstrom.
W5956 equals 58.87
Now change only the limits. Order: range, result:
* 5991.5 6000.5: 64.19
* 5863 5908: 51.95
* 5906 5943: 58.61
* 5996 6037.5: 59.2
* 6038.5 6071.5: 57.96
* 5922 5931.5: 59.01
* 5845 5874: 59.5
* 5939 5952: 63.47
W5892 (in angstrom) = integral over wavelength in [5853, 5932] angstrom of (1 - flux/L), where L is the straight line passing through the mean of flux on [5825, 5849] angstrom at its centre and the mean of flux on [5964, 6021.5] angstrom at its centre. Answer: 5.0 angstrom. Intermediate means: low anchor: 65.7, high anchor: 63.3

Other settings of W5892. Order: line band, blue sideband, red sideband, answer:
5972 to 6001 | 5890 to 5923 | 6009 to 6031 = -0.5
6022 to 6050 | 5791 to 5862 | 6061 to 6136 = 1.2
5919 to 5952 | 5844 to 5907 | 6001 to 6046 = -0.8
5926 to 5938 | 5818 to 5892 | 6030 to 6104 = 0.5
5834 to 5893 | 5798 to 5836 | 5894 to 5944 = 0.9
